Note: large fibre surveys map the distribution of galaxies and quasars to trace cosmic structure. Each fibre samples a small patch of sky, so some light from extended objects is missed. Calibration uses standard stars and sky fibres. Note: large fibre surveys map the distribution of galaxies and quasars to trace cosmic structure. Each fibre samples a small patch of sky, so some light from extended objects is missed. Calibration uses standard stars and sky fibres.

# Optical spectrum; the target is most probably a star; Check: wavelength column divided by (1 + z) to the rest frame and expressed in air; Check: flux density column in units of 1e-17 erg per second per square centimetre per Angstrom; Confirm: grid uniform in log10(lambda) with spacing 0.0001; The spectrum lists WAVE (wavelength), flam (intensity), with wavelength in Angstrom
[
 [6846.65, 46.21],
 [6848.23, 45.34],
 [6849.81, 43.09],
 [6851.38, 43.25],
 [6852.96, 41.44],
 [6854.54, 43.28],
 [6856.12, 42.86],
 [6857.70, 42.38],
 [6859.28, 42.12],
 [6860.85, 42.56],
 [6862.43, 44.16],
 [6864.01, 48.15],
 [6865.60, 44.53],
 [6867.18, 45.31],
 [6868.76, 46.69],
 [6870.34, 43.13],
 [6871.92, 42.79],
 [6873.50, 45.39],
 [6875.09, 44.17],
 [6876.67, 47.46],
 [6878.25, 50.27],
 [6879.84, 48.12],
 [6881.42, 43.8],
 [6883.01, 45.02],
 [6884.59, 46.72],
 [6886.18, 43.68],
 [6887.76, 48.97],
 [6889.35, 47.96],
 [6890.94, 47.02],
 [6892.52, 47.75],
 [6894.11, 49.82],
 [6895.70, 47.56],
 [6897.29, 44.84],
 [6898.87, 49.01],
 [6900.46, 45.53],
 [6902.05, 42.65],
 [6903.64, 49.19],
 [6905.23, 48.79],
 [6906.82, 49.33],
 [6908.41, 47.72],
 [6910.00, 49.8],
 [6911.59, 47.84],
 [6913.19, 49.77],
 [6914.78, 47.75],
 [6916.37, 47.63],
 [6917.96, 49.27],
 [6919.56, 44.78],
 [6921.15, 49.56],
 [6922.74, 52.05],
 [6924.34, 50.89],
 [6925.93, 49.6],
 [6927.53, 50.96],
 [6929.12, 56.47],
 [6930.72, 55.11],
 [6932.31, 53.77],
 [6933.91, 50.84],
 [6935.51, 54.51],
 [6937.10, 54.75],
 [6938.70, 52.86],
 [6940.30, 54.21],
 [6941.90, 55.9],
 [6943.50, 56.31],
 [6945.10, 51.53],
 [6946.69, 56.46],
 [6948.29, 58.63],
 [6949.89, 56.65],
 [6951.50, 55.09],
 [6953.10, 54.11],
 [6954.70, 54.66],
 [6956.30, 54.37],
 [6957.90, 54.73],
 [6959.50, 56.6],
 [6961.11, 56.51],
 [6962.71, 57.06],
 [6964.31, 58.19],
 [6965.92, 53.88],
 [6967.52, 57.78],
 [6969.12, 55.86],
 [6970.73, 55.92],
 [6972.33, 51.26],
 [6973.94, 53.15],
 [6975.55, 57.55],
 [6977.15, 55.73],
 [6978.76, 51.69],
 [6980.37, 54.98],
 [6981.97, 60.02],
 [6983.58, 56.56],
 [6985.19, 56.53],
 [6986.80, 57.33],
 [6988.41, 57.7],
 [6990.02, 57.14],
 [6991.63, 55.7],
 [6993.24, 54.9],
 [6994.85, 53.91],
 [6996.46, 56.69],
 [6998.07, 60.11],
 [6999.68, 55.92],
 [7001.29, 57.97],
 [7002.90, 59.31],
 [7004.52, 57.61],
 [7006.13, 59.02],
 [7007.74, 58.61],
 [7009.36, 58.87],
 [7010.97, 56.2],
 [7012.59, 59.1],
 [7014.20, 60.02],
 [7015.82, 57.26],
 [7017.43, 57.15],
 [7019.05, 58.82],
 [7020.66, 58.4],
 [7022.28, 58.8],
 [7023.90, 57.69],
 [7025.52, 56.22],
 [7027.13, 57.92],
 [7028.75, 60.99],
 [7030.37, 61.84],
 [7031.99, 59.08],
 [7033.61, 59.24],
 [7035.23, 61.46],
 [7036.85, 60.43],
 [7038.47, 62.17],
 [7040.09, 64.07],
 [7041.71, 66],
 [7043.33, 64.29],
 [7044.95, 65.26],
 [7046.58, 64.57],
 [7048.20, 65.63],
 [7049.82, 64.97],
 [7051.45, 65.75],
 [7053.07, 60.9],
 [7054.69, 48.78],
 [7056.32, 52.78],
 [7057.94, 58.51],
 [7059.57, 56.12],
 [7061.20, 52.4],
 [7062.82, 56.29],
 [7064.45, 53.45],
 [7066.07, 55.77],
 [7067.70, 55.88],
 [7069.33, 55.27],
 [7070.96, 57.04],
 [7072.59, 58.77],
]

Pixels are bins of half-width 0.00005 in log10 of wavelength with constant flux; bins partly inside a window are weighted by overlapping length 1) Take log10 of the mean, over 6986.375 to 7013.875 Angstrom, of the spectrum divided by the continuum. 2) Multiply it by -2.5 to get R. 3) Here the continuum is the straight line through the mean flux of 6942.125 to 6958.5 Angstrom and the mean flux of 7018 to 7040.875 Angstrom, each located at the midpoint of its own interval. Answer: 0.01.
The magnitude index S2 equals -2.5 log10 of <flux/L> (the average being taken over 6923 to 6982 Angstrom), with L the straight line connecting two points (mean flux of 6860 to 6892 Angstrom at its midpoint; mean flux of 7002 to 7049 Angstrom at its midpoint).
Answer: -0.032 mag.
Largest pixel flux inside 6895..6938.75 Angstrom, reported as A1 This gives 56.47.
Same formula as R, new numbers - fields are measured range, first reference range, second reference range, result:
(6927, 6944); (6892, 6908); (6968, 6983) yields -0.06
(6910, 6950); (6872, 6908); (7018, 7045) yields -0.03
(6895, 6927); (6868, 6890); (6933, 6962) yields 0.04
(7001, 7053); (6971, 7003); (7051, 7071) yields -0.08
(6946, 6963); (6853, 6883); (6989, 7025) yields -0.06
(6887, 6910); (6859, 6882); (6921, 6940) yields 0.03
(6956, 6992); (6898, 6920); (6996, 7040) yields -0.03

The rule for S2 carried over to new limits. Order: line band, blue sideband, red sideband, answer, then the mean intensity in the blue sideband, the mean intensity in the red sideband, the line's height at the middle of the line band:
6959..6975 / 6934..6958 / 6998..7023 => 0.01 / 54.9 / 58.3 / 56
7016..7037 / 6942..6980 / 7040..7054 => 0.06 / 55.4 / 64.5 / 62.3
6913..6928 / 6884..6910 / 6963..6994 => 0.01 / 47.4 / 55.9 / 49.8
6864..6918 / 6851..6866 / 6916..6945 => 0.01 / 43.4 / 52.2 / 47.4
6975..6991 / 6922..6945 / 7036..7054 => 0.03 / 53.4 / 63.9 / 58.1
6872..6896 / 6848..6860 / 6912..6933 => -0.01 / 42.9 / 50.5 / 46.2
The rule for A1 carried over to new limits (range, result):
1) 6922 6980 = 58.63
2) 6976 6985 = 60.02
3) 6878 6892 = 50.27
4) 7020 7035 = 61.84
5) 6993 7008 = 60.11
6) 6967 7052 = 66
